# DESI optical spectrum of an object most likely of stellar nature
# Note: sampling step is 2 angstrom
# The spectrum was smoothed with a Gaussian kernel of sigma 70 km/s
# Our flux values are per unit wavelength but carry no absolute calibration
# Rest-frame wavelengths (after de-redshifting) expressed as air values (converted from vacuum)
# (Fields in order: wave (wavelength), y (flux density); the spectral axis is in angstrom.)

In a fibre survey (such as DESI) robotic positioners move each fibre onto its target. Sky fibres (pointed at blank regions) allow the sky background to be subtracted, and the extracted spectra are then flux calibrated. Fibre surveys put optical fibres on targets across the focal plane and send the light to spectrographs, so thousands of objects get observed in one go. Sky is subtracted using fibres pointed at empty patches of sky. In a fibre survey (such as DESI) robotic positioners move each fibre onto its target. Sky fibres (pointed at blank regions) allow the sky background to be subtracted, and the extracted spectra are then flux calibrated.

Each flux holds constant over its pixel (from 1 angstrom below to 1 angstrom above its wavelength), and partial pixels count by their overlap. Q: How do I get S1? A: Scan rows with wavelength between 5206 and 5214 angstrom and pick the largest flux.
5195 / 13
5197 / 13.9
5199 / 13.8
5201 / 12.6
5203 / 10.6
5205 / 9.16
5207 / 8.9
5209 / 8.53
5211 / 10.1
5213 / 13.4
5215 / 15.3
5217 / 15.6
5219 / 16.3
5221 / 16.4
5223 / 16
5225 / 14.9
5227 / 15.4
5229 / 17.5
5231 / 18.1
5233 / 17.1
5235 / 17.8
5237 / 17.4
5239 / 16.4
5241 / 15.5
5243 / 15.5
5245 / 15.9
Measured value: 13.4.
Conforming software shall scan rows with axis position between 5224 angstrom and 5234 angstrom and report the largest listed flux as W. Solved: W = 18.1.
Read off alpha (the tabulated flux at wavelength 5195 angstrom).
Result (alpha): 13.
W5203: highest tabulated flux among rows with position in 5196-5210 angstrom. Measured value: 13.9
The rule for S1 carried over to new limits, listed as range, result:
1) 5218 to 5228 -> 16.4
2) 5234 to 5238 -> 17.8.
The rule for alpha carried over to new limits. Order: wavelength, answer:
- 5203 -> 10.6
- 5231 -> 18.1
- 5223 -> 16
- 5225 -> 14.9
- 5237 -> 17.4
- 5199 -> 13.8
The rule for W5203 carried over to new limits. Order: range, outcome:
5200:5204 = 12.6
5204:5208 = 9.16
